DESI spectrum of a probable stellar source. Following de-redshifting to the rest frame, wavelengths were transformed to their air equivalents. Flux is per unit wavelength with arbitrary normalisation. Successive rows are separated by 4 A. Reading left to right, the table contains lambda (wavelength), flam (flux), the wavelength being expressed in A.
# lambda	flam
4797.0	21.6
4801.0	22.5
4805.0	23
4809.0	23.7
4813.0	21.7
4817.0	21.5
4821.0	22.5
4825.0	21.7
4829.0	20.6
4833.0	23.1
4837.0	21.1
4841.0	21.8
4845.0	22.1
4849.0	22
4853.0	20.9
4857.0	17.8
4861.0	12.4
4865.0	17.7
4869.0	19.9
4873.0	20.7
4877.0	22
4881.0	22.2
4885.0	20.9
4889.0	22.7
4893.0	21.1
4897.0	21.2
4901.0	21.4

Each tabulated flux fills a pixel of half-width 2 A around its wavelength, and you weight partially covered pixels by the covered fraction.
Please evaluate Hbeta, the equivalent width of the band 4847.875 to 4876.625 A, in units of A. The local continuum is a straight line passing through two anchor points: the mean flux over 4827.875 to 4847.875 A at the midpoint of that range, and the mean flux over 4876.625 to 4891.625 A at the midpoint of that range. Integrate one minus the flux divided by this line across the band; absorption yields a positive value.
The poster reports 3.9 A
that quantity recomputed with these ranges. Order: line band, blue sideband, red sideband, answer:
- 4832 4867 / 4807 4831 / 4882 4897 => 3.2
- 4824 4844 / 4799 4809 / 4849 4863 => -1.8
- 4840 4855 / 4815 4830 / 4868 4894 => -0.1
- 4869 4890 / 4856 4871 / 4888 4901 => -2.4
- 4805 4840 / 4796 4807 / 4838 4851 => 0.2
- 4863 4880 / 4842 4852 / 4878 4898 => 1.2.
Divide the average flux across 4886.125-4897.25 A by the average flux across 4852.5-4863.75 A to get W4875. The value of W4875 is 1.3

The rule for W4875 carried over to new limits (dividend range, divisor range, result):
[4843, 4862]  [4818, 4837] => 0.89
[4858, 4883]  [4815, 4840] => 0.88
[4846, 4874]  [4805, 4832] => 0.85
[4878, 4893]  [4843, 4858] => 1.04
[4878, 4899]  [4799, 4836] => 0.97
